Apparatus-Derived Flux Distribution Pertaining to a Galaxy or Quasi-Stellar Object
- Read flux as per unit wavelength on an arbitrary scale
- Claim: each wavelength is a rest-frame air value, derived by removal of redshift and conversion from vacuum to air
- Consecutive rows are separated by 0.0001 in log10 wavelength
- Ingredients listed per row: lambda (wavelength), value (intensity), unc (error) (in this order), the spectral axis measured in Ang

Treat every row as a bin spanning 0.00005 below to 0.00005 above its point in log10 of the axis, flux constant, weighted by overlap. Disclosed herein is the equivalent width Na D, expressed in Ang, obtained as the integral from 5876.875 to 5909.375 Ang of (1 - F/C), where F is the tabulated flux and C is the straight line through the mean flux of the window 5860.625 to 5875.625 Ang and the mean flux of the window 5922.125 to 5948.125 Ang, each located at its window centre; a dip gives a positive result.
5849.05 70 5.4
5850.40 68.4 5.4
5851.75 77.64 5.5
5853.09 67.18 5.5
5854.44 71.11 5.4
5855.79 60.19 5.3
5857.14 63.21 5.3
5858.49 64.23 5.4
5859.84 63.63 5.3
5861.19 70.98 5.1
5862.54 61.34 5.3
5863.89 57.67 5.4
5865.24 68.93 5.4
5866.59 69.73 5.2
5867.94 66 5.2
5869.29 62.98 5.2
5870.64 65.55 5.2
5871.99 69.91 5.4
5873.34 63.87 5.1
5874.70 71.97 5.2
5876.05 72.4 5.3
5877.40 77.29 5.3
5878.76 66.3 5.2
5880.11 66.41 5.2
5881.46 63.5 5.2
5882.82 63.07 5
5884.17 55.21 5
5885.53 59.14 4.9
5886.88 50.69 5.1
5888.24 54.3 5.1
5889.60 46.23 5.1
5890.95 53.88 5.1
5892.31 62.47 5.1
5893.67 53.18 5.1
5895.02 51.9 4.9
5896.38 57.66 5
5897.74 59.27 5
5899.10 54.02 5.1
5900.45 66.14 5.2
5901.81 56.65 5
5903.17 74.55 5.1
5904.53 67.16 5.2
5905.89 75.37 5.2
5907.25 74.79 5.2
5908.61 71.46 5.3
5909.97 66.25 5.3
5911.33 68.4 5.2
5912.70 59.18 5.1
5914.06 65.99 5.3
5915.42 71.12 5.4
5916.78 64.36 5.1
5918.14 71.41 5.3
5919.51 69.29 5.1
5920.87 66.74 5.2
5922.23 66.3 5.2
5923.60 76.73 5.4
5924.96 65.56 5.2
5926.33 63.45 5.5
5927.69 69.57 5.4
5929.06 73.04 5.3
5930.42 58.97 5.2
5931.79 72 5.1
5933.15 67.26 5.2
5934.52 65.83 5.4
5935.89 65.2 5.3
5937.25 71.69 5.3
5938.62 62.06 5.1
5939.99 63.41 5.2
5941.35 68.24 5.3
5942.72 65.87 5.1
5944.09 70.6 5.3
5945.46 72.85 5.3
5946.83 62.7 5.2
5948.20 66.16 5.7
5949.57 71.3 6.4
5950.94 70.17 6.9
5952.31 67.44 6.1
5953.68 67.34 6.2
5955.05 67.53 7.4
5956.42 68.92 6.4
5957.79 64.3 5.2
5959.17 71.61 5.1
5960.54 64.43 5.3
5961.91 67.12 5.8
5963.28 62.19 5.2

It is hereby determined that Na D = 2.5 Ang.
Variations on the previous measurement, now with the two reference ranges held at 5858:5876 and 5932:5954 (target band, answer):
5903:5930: -0.73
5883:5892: 1.67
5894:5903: 1.12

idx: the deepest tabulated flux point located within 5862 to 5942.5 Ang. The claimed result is 46.23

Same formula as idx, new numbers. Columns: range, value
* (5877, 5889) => 50.69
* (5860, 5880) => 57.67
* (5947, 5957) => 66.16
